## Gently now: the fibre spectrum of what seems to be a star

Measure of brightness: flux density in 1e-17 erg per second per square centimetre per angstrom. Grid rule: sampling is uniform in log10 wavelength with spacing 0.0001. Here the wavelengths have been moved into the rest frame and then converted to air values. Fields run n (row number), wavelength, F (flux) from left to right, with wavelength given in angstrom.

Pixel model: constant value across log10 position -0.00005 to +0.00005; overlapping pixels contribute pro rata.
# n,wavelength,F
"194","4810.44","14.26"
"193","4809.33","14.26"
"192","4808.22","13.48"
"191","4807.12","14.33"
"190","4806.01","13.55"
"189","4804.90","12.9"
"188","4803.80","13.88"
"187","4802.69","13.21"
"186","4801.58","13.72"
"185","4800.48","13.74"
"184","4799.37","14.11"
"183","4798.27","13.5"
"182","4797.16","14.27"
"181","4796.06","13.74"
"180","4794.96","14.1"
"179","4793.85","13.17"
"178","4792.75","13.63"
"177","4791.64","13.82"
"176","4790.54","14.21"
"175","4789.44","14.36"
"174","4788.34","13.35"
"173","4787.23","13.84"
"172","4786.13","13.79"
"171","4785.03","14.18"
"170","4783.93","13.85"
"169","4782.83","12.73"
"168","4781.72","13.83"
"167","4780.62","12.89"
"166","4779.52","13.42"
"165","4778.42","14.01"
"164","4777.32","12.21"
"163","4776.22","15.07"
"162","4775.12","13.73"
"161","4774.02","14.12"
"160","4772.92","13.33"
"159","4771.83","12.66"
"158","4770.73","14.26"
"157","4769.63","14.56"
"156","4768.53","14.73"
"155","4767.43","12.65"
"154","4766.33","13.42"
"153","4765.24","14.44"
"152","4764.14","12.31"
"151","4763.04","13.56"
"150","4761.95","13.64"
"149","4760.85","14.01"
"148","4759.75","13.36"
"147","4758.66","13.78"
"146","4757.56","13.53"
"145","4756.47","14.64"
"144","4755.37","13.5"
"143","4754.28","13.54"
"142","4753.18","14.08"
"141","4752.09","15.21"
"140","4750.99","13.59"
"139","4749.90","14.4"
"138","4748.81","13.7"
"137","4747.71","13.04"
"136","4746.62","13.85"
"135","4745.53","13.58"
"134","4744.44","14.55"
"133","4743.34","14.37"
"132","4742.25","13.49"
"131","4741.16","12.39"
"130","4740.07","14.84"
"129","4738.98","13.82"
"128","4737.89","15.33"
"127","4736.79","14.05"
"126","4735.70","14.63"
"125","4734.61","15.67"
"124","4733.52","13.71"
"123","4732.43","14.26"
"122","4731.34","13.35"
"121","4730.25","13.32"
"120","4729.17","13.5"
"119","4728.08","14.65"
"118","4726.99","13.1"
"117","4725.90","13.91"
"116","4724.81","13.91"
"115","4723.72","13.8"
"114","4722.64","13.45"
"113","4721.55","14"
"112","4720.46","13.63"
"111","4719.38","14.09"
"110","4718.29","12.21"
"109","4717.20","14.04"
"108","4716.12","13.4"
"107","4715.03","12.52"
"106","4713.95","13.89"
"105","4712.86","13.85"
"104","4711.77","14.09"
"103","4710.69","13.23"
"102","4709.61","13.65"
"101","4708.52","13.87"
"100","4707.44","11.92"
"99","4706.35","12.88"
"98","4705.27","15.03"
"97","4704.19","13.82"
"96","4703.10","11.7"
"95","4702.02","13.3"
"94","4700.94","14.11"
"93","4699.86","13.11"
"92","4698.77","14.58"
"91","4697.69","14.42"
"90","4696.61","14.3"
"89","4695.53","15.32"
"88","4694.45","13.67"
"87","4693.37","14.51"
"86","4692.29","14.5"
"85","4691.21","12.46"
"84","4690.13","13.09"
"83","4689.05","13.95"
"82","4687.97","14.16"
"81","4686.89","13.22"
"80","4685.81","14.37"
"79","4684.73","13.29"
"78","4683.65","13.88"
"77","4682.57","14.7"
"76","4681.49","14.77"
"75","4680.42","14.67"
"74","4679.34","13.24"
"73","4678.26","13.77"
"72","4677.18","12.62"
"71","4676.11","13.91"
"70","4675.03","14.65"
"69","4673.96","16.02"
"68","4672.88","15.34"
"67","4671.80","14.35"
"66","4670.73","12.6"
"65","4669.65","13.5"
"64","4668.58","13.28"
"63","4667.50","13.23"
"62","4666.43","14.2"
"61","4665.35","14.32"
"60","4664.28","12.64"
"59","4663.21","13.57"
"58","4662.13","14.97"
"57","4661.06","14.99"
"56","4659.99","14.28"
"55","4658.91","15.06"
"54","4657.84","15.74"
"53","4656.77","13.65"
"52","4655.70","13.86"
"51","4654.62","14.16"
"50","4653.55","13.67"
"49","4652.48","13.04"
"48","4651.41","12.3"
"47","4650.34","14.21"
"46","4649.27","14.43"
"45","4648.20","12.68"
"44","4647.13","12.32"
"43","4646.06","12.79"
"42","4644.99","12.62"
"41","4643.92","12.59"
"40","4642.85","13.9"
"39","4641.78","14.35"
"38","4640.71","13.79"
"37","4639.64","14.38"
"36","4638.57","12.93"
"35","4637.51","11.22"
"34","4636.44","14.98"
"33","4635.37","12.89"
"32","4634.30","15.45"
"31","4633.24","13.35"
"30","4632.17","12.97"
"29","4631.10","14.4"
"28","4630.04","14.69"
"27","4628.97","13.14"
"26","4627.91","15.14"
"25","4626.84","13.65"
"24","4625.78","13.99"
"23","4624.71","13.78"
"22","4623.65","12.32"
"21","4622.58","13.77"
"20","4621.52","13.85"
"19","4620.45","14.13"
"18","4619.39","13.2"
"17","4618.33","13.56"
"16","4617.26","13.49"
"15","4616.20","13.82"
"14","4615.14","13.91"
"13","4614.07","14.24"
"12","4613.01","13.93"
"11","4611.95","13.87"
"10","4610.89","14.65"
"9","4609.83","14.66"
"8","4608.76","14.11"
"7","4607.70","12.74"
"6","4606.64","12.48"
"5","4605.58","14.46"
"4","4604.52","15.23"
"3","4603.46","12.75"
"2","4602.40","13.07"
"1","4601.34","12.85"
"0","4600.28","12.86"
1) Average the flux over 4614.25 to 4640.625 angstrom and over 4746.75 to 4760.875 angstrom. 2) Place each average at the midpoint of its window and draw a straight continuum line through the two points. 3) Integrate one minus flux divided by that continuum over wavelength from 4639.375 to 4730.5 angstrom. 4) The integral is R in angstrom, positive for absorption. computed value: 0.07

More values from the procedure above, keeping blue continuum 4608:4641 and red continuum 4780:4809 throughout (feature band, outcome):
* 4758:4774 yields 0.1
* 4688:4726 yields 0.2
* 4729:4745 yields -0.4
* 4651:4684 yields -0.6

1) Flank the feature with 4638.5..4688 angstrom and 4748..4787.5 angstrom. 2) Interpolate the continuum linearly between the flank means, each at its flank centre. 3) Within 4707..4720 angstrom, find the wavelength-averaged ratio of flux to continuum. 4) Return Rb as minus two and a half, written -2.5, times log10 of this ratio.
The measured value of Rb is 0.03 mag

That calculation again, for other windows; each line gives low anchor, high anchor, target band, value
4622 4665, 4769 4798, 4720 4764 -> -0.01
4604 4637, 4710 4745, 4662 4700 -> -0.01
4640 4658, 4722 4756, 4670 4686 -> -0.04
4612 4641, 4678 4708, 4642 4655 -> 0.04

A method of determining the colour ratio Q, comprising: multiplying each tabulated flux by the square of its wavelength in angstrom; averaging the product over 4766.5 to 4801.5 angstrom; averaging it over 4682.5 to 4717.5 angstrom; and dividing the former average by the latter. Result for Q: 1.0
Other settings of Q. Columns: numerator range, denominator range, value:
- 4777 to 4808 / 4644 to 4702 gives 1.03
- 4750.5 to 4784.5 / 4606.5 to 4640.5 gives 1.06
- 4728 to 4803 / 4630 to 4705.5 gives 1.04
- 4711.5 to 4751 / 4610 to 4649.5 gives 1.06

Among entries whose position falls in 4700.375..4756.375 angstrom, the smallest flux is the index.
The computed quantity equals 11.7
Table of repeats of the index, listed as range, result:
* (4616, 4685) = 11.22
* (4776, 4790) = 12.21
